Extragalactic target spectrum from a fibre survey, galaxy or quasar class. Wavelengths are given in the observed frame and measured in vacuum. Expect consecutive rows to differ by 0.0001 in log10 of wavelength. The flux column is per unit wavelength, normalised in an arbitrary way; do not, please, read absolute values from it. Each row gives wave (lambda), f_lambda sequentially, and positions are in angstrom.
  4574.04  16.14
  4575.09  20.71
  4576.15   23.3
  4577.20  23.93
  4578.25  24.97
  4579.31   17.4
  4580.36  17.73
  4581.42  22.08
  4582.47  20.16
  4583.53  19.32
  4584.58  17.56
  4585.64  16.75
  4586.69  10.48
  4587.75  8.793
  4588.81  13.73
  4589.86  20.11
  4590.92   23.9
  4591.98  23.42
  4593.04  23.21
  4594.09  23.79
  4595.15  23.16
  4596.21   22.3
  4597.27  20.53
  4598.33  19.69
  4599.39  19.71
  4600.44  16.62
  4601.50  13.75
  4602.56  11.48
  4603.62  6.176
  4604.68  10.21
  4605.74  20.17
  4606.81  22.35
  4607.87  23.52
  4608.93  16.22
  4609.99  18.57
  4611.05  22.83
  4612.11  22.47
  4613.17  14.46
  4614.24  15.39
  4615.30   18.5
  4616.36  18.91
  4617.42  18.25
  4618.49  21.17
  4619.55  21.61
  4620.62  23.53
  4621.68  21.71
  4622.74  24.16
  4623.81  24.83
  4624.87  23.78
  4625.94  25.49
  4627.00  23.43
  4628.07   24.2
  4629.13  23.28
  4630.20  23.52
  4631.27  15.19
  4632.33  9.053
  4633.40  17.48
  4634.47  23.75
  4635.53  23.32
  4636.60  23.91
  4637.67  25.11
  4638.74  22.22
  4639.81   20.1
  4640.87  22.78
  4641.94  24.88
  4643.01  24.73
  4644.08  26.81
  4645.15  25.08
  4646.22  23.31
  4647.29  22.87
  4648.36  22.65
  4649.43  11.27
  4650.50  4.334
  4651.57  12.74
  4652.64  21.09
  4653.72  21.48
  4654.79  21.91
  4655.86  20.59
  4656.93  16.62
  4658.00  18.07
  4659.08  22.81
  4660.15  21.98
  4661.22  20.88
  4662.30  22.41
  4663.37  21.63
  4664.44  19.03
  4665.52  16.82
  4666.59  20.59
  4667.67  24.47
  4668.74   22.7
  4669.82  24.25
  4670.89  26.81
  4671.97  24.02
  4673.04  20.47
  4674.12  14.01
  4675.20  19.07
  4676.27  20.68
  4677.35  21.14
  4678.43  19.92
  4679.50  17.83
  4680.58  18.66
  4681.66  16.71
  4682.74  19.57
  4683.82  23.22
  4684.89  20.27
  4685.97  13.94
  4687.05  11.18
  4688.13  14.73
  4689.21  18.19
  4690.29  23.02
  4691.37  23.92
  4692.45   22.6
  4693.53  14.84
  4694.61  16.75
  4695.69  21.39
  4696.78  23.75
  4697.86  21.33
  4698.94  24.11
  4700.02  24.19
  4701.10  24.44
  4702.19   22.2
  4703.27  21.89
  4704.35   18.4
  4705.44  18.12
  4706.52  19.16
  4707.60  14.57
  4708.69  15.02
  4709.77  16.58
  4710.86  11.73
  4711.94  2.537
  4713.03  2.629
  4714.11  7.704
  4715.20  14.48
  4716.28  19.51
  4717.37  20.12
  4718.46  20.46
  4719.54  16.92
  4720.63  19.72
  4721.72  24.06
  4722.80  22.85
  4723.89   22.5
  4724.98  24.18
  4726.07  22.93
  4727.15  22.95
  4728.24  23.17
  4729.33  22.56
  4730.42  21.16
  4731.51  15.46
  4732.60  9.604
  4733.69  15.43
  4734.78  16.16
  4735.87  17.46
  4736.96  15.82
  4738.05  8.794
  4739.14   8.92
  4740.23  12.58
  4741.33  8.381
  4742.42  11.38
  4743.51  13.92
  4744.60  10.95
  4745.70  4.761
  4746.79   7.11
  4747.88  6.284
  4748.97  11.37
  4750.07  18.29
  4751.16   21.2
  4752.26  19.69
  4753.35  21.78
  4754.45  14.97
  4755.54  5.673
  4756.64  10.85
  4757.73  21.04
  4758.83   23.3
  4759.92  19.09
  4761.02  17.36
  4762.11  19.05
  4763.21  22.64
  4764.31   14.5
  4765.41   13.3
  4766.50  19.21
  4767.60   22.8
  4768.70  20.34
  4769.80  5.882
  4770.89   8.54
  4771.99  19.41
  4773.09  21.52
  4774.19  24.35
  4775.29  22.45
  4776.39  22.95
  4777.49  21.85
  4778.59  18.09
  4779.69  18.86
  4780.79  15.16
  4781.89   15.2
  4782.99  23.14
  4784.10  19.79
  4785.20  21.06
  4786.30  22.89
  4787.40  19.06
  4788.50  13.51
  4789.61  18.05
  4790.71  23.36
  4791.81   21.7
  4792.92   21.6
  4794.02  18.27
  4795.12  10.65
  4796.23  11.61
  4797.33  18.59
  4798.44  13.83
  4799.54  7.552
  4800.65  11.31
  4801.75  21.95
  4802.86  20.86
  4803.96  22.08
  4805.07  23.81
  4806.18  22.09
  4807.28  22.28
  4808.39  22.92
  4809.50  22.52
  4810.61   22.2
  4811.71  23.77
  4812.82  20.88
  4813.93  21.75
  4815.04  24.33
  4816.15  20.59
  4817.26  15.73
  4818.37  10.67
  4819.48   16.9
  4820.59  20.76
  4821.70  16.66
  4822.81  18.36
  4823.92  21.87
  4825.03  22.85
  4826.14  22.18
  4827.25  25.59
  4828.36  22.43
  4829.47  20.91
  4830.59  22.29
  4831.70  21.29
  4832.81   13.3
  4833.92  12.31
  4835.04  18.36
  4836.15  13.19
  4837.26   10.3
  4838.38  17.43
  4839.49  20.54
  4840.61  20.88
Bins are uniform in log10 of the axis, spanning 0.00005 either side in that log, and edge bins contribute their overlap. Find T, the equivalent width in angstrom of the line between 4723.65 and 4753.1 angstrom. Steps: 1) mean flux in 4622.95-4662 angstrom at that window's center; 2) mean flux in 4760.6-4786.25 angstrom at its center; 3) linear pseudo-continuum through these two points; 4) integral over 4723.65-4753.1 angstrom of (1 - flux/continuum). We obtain 6.2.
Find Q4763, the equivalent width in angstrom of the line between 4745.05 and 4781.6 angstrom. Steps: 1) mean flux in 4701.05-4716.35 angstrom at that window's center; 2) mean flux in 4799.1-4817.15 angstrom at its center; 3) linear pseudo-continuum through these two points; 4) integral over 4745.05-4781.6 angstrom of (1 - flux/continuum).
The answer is 2.7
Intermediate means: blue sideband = 14.8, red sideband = 20.6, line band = 16.8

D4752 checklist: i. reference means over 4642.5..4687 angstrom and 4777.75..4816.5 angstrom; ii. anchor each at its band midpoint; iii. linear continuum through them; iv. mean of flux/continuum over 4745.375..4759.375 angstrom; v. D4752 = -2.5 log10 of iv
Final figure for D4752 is 0.33 mag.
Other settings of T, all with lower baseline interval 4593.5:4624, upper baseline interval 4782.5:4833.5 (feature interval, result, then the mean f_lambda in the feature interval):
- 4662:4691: -0.85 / 19.8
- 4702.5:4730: 2.14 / 17.9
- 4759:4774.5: 1.36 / 17.8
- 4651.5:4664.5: -0.79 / 20.4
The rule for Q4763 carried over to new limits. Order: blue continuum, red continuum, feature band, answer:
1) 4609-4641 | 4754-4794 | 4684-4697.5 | 0.7 angstrom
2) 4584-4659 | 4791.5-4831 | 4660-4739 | 3.2 angstrom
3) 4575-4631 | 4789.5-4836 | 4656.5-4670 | -0.9 angstrom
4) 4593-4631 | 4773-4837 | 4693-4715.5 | 3.1 angstrom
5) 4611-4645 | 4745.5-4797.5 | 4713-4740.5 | 1.7 angstrom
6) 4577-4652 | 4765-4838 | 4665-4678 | -1.2 angstrom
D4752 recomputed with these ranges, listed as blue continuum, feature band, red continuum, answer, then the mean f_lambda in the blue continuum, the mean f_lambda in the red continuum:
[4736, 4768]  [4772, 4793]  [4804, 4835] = -0.172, 14.7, 20.4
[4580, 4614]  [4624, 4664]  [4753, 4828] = -0.142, 18.3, 18.8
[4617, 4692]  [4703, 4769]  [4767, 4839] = 0.217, 20.6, 18.9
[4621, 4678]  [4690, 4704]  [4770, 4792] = -0.069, 21.1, 19.3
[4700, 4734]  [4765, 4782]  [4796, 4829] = 0.044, 18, 19.7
